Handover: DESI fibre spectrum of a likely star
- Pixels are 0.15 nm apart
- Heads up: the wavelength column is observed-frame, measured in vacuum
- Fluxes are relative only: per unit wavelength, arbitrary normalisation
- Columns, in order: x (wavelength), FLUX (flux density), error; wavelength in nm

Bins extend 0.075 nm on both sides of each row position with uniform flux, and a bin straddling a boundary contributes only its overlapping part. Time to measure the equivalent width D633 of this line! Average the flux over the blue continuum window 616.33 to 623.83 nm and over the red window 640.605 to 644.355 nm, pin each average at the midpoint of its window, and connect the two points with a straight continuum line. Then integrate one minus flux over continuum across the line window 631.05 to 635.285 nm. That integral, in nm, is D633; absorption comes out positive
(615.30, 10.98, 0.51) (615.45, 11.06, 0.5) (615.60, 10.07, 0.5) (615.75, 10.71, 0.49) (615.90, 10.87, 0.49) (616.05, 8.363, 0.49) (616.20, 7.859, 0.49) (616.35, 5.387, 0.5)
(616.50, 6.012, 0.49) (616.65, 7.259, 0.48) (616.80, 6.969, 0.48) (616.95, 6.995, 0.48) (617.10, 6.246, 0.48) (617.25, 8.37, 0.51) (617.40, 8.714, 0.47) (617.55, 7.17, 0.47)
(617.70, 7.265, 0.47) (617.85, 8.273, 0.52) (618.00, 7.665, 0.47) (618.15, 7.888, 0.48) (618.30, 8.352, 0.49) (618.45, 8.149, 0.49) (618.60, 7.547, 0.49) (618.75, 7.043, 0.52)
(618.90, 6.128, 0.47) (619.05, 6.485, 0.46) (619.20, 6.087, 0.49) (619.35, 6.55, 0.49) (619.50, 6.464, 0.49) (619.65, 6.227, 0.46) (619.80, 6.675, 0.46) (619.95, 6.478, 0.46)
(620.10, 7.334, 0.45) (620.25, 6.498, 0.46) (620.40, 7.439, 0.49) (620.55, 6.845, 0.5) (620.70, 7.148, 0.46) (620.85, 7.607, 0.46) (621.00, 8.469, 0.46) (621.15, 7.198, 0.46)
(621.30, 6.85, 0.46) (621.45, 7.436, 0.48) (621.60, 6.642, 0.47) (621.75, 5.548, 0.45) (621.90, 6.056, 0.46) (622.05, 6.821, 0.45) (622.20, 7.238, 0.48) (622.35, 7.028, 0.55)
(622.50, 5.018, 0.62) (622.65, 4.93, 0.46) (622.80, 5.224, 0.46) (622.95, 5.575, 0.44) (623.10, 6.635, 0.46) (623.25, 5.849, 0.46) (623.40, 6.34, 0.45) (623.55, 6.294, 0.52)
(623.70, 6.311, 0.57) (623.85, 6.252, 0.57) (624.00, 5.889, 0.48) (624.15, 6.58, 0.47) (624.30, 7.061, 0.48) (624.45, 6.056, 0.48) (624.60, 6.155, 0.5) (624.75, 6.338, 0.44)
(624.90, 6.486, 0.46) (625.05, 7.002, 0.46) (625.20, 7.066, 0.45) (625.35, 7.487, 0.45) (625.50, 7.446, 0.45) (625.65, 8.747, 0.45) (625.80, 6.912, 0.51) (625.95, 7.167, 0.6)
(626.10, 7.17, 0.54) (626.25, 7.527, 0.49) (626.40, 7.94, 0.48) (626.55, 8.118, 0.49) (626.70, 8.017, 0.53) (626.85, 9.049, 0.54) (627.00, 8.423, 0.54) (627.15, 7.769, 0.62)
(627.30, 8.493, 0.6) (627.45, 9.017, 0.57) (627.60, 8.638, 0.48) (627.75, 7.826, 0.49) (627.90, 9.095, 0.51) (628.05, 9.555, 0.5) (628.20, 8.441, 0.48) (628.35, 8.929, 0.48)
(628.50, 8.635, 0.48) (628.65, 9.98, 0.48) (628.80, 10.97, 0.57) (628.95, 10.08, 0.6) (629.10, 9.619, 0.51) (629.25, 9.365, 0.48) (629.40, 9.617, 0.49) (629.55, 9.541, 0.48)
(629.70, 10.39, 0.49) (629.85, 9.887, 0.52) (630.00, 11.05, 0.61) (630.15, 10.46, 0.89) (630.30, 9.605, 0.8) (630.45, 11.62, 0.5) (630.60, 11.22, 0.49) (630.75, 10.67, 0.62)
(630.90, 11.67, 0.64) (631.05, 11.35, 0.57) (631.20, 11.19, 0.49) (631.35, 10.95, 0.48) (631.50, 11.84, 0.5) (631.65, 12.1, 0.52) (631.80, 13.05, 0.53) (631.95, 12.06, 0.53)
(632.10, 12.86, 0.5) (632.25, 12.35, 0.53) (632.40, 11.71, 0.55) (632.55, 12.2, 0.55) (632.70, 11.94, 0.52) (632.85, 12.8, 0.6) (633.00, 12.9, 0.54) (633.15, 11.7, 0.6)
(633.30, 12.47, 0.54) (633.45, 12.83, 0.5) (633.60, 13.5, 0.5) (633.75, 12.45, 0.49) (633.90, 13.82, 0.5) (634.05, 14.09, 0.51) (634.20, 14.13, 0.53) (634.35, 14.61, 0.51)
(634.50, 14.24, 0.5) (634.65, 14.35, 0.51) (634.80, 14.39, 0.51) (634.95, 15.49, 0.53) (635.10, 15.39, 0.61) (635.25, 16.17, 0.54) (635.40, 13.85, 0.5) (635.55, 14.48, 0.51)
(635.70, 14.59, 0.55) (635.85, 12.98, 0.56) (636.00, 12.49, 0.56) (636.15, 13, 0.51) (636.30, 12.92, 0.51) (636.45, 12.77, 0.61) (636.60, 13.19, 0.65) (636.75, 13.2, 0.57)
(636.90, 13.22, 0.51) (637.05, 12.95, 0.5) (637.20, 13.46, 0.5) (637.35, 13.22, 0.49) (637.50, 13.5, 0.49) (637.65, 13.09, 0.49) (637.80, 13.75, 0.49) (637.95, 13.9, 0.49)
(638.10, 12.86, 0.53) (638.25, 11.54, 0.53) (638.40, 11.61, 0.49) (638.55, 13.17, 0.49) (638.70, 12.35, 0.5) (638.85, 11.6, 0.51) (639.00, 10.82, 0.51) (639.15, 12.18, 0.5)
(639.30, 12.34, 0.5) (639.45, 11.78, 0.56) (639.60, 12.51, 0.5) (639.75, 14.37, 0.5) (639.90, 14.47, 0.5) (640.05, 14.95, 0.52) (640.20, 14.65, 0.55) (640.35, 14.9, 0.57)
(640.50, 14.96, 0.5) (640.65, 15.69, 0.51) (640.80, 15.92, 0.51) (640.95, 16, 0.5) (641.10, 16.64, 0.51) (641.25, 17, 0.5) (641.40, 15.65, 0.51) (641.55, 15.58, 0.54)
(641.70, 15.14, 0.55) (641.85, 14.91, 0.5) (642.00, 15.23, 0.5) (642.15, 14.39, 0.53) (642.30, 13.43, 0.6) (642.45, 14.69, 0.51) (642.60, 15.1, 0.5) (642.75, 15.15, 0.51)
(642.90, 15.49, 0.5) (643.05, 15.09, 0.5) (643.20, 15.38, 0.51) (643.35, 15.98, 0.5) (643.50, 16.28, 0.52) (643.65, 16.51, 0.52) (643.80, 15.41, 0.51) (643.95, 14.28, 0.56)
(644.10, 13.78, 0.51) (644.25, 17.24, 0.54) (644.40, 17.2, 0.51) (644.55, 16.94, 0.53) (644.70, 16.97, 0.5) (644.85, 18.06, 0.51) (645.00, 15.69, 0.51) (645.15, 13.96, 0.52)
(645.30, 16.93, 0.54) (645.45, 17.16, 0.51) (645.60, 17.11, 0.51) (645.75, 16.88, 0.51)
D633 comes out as -0.42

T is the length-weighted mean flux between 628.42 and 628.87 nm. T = 9.84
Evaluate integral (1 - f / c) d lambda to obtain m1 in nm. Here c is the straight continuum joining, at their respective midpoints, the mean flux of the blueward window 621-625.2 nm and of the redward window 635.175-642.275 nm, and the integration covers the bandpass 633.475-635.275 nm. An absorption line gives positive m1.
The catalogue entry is -0.39 nm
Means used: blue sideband 6.38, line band 14.3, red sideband 13.8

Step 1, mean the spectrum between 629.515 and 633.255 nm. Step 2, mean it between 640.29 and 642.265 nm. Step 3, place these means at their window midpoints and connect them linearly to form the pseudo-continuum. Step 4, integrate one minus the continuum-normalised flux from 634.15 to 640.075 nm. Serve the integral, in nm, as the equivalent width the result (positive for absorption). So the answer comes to 0.16 nm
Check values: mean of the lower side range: 11.5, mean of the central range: 13.4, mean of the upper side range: 15.5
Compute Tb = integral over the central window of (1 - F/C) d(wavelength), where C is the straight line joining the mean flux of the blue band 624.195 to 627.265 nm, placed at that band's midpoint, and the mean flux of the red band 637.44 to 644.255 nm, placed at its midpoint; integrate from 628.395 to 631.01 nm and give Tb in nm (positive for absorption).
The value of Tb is -0.29 nm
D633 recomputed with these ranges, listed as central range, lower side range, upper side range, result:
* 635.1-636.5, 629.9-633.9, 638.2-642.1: -0.10 nm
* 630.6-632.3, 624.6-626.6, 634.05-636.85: -0.08 nm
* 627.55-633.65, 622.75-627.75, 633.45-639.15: -0.41 nm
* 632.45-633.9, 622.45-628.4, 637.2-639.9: -0.29 nm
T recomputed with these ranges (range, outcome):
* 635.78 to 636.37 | 12.8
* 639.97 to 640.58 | 14.9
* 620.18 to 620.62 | 6.93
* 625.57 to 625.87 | 7.84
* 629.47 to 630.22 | 10.3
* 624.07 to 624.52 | 6.56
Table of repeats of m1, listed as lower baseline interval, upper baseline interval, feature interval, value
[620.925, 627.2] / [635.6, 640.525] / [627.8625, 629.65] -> -0.11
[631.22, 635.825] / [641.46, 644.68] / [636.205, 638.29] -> 0.14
